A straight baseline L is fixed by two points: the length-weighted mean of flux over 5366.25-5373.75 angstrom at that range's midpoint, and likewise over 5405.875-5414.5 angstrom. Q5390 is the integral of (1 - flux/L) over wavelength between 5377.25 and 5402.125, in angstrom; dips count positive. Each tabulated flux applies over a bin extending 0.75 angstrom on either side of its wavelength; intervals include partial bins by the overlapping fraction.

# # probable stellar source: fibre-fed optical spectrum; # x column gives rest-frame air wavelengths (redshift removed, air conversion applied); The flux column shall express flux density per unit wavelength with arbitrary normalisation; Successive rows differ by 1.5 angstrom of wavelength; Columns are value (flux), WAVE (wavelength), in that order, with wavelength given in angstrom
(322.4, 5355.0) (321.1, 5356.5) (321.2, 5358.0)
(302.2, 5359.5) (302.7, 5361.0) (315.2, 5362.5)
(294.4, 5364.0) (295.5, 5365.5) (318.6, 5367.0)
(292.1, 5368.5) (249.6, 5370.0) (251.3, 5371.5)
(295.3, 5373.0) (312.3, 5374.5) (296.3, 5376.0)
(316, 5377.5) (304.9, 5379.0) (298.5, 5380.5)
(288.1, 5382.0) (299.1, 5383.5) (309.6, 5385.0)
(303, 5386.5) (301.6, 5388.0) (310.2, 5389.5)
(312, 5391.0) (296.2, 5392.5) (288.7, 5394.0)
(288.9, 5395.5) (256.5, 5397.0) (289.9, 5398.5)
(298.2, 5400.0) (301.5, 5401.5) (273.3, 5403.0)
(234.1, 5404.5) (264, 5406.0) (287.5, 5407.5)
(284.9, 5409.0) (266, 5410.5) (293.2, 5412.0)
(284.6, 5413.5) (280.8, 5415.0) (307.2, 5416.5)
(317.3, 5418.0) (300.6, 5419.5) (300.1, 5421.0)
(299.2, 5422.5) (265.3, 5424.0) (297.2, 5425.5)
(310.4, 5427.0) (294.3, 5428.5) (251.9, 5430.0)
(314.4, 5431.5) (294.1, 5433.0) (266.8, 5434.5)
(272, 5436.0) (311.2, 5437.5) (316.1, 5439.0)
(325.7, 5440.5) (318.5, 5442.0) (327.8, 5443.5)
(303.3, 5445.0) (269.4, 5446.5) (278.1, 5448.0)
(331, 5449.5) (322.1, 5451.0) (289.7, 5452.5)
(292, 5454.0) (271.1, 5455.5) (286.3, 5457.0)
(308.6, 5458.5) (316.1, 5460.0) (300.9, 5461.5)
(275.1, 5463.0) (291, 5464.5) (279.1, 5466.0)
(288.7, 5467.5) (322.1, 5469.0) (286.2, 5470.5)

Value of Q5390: -1.4 angstrom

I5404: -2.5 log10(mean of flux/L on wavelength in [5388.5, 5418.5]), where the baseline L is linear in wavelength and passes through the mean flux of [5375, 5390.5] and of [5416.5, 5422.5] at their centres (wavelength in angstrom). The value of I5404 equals 0.07 mag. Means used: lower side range 303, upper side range 305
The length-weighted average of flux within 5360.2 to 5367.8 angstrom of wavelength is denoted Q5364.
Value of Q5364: 305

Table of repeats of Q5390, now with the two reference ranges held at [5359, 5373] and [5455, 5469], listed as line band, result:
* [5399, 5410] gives 0.5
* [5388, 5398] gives 0.0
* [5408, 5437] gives 0.3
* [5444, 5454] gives -0.2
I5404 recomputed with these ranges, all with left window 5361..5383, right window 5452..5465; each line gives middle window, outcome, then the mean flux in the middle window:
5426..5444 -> -0.02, 300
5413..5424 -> -0.01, 297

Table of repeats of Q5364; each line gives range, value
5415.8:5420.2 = 308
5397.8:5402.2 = 297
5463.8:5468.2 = 286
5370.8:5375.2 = 286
